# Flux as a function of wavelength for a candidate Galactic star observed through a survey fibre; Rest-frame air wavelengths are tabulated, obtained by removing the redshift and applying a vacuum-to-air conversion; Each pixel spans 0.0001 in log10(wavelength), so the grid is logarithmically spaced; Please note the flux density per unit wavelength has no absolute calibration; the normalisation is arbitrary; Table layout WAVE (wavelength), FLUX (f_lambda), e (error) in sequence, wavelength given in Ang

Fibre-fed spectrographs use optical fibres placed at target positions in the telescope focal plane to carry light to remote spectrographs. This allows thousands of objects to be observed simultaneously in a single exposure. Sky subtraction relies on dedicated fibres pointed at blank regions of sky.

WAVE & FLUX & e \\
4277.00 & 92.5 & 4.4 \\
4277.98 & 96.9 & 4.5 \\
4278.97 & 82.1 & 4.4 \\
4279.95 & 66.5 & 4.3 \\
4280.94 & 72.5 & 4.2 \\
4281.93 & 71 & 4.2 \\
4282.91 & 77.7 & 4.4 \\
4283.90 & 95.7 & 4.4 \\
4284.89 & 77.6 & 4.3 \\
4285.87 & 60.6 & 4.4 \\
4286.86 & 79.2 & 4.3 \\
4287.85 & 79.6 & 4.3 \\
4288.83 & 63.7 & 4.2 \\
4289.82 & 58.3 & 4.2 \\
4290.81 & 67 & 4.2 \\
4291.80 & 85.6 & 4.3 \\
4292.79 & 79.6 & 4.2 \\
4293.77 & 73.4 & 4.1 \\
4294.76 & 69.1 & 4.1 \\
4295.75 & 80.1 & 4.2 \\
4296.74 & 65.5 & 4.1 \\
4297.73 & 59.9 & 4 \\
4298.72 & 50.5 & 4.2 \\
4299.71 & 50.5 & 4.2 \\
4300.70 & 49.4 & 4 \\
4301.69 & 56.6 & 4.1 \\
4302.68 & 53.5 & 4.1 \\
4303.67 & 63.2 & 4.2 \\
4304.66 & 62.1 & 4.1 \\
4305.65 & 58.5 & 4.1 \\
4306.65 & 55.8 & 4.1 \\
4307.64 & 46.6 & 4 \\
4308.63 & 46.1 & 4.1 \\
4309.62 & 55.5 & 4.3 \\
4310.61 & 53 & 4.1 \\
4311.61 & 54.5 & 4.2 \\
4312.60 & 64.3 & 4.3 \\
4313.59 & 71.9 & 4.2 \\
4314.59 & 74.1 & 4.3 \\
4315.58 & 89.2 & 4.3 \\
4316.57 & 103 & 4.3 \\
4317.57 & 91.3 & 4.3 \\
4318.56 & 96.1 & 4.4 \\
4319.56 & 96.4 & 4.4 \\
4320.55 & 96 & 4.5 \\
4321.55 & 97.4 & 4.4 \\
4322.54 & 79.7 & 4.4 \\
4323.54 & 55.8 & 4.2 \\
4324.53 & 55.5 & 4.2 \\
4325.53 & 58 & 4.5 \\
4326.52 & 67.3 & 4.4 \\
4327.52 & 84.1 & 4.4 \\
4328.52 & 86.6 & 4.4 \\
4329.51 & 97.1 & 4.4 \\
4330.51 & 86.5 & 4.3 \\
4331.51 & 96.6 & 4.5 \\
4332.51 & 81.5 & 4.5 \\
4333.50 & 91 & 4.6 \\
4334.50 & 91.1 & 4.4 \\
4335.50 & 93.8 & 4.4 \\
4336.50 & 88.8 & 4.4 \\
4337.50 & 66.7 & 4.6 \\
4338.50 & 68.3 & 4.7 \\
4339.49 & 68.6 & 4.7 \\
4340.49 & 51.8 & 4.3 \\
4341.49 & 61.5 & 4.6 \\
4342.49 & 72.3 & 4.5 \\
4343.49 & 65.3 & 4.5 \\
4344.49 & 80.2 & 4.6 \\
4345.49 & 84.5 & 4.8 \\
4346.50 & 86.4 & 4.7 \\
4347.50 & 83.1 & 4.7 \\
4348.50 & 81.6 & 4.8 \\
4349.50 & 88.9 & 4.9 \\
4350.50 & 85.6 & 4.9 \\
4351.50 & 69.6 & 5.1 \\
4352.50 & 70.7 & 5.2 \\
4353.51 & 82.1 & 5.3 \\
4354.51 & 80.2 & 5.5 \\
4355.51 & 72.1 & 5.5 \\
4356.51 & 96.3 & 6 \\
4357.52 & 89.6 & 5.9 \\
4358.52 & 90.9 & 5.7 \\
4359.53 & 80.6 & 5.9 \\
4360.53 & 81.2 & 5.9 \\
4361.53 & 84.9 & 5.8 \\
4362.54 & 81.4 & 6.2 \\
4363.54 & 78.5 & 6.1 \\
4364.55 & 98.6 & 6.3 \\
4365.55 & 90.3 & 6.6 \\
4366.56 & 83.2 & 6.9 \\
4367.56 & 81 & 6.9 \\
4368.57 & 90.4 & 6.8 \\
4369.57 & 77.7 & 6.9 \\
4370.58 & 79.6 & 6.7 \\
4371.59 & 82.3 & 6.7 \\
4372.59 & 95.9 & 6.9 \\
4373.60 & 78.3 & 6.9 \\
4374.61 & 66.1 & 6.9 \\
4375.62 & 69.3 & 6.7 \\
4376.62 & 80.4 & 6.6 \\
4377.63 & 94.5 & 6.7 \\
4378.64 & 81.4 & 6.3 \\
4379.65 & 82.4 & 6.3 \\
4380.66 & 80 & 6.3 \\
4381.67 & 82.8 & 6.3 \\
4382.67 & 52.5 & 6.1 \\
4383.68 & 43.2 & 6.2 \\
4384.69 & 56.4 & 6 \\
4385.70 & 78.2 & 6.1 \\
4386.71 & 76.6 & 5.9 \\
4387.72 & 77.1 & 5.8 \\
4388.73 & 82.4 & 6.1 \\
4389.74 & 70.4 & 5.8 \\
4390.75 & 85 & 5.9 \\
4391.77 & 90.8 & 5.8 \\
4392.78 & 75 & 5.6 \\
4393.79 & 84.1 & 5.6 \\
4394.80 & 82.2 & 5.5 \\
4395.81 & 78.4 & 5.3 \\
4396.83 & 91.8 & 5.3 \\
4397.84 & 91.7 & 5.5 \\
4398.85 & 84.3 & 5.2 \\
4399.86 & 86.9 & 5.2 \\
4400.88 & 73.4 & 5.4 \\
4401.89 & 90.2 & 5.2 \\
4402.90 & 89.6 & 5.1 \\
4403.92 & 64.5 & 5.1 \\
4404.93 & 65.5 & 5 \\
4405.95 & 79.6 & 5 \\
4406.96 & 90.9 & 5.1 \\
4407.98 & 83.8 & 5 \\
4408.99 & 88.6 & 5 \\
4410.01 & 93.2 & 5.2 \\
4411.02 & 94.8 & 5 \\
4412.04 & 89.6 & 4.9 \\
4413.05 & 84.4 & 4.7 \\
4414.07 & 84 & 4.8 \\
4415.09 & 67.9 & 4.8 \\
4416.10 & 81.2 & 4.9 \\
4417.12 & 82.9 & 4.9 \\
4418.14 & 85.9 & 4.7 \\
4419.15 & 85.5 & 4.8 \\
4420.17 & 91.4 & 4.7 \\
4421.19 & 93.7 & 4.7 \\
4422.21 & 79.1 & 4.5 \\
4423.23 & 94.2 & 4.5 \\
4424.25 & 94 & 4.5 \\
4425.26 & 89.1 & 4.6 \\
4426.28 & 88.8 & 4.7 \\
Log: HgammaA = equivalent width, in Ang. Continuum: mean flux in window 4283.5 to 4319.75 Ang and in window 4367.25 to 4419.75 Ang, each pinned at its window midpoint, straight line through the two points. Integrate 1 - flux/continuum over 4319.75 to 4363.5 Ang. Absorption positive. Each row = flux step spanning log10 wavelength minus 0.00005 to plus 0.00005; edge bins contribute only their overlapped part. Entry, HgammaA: -3.8 Ang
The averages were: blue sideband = 68.3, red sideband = 80.5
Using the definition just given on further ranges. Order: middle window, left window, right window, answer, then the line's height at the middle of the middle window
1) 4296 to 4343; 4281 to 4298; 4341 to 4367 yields 3.4 Ang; 77.1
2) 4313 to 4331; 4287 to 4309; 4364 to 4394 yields -4.0 Ang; 67.6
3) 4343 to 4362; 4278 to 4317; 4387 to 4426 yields -1.5 Ang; 75.9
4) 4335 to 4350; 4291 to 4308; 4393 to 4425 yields -1.0 Ang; 71.3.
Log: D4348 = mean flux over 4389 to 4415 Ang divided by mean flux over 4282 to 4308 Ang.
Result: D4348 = 1.26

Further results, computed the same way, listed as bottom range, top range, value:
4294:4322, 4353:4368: 1.24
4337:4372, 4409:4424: 1.09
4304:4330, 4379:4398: 1.05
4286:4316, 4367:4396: 1.22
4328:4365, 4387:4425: 1.03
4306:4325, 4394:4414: 1.16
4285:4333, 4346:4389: 1.13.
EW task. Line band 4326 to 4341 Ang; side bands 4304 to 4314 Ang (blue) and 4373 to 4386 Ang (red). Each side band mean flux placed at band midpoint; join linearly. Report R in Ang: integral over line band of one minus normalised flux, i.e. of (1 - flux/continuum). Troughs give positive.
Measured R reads -4.57 Ang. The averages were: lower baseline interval 56.8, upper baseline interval 72.8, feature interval 81.3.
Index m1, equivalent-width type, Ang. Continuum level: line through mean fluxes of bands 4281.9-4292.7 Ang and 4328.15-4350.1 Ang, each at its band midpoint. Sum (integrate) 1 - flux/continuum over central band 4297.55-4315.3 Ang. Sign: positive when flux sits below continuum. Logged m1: 4.49 Ang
